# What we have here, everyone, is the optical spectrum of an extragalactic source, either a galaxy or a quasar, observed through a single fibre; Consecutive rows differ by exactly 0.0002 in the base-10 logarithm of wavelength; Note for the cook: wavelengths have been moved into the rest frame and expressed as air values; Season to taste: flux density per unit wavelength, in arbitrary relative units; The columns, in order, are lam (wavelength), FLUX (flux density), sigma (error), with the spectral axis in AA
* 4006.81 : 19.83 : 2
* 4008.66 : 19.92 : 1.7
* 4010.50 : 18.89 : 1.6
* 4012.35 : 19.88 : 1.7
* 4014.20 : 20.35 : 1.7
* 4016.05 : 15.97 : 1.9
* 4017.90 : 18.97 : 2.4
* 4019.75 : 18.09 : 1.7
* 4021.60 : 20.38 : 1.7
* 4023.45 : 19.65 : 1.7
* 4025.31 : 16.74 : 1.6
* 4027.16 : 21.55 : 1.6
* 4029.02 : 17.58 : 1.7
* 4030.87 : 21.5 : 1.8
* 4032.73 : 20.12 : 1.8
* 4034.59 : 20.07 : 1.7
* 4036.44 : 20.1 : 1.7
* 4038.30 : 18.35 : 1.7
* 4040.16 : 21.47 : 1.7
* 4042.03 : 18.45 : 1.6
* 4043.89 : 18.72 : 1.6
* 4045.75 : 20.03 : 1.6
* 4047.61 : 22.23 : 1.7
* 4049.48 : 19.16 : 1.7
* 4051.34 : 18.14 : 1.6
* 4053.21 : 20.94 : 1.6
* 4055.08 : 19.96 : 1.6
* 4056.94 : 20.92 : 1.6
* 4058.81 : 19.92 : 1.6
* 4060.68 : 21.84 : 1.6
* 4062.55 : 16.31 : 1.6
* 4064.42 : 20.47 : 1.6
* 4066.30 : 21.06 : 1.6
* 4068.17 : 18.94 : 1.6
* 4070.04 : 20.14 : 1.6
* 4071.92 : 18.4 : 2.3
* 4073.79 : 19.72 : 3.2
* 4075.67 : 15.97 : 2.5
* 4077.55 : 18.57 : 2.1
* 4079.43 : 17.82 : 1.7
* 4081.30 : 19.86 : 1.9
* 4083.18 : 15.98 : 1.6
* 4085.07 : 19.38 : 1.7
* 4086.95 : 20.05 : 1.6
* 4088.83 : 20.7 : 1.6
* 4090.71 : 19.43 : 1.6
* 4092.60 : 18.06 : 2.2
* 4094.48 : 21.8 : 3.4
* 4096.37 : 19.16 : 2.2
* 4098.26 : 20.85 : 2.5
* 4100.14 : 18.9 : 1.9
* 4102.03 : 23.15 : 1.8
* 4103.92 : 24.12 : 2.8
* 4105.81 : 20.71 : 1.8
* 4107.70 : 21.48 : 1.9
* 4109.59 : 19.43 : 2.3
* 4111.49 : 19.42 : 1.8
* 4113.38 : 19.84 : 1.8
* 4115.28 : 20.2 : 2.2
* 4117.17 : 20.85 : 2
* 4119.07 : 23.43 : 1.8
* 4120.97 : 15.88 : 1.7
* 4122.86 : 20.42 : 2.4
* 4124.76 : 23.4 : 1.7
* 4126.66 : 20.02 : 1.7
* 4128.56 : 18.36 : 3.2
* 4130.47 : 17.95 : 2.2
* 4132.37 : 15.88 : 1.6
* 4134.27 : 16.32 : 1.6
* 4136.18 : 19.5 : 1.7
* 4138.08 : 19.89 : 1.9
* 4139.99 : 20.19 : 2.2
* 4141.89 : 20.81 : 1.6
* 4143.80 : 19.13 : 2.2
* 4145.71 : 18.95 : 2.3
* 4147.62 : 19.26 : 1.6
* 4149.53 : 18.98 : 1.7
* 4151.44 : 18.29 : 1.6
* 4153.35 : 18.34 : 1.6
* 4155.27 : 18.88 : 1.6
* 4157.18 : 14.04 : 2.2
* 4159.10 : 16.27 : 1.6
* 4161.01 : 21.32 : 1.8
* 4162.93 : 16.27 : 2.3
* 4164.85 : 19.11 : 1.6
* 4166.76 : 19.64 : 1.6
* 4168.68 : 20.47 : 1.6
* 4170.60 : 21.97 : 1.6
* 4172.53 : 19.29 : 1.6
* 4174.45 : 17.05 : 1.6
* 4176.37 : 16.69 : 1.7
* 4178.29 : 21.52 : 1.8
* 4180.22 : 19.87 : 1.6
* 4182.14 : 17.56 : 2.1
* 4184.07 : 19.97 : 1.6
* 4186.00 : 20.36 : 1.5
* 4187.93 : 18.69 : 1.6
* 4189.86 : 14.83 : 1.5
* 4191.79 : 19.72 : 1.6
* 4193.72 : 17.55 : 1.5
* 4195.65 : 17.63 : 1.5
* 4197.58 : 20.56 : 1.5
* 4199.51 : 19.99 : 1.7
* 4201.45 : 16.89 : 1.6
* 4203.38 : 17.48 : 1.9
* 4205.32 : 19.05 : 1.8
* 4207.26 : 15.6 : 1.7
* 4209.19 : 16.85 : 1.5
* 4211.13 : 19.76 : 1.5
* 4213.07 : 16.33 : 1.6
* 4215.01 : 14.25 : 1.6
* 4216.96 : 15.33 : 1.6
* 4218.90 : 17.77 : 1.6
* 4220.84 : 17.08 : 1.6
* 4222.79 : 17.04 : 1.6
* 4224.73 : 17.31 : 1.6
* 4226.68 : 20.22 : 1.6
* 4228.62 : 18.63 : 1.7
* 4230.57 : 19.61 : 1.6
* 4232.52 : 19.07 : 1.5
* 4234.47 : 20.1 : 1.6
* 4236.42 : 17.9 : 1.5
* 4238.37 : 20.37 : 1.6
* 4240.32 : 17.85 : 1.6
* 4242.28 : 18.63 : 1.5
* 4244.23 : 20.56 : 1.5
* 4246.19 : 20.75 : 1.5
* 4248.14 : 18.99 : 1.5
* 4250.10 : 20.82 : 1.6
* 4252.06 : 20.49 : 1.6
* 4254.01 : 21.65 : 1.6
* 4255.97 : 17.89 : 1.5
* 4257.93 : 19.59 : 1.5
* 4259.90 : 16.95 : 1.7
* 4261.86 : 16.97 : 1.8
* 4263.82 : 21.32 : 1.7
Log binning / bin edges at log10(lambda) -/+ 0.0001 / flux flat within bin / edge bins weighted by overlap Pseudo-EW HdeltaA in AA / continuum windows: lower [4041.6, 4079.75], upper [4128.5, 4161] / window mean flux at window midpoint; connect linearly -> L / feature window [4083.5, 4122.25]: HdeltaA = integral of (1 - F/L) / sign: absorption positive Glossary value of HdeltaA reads -2.8 AA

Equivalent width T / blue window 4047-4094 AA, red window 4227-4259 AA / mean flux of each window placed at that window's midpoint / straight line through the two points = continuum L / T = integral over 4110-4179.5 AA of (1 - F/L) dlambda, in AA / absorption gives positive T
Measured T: 1.2 AA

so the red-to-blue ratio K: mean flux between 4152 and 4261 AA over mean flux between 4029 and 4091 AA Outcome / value 0.95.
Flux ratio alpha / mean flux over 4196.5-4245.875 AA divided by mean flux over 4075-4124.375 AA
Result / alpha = 0.92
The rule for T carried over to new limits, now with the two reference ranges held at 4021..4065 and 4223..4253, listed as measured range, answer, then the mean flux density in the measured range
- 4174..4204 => 1.4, 18.6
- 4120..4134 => 0.6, 18.7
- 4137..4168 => 1.3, 18.7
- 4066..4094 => 1.1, 18.9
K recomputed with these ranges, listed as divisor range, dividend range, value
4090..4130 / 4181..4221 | 0.87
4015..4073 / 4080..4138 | 1.01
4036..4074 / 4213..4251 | 0.93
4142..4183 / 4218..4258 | 1.02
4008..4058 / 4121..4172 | 0.97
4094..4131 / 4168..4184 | 0.94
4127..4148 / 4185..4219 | 0.94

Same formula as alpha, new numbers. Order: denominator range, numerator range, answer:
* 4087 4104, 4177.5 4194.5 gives 0.92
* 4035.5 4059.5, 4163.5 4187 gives 0.98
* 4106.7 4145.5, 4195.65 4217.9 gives 0.89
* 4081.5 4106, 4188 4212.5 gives 0.89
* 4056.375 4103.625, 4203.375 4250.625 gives 0.94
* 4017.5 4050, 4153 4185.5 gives 0.95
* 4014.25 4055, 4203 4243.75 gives 0.92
